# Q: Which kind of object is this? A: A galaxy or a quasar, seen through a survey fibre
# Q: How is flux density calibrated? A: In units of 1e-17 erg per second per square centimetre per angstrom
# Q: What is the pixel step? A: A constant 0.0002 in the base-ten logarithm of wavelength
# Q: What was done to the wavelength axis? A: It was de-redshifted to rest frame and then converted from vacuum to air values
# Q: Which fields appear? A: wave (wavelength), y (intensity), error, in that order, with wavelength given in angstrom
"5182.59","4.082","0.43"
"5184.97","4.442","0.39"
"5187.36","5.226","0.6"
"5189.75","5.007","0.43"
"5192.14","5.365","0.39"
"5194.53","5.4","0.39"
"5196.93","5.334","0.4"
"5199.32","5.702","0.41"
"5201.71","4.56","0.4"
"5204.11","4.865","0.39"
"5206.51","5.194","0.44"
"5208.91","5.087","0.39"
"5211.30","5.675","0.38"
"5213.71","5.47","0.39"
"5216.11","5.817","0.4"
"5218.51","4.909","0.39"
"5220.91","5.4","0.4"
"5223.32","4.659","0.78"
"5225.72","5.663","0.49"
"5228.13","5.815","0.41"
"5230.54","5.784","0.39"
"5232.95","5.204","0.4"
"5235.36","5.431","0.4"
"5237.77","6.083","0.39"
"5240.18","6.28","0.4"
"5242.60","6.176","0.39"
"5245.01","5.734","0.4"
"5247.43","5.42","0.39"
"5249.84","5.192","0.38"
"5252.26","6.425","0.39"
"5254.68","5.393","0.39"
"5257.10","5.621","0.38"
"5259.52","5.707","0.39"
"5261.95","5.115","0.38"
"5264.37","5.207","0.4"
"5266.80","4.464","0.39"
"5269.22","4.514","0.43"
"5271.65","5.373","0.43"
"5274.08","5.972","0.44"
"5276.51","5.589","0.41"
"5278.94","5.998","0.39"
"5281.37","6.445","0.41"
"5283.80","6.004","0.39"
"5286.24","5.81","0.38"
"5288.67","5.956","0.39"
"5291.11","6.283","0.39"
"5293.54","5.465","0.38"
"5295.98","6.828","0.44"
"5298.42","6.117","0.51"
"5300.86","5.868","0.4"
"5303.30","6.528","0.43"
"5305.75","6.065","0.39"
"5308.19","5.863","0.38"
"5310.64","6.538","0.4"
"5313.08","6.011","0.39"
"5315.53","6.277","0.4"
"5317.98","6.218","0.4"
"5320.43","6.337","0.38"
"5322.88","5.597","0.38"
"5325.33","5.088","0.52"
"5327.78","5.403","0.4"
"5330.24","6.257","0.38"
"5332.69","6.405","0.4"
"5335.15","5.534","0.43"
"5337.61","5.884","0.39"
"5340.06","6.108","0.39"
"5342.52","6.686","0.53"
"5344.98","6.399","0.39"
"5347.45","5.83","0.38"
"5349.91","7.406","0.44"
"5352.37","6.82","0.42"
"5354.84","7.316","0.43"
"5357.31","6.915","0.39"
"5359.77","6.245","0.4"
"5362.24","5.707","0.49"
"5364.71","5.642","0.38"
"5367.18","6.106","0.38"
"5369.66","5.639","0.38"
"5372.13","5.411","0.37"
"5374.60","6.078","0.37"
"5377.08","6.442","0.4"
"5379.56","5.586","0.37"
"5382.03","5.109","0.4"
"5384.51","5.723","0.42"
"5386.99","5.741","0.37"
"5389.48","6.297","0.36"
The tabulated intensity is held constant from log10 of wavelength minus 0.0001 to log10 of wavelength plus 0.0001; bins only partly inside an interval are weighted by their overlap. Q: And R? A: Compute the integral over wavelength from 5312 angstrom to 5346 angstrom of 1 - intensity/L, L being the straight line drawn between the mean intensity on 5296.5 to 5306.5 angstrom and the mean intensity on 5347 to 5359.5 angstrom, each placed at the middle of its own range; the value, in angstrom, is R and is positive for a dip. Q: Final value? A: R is 2.82 angstrom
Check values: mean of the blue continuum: 6.19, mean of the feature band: 6.01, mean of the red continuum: 6.88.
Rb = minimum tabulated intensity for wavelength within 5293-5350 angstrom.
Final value 5.088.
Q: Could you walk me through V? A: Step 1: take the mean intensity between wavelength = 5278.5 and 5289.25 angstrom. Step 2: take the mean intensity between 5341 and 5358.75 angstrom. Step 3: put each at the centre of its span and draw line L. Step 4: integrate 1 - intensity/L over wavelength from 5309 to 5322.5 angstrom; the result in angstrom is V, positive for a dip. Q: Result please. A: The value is 0.4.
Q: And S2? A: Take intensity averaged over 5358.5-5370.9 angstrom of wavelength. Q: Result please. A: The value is 5.87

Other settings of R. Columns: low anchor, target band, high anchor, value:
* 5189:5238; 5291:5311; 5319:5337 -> -1.6 angstrom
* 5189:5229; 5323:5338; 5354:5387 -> 0.1 angstrom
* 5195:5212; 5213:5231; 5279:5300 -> -0.1 angstrom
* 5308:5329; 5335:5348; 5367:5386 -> -0.6 angstrom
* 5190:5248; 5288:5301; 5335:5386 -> -0.7 angstrom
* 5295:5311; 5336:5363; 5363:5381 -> -2.4 angstrom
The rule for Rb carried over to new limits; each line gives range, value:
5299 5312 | 5.863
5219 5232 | 4.659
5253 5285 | 4.464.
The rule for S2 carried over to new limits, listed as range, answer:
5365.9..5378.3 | 5.93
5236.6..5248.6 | 5.94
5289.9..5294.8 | 5.89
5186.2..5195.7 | 5.25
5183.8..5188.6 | 4.84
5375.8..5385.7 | 5.72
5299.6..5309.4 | 6.08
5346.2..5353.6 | 6.68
